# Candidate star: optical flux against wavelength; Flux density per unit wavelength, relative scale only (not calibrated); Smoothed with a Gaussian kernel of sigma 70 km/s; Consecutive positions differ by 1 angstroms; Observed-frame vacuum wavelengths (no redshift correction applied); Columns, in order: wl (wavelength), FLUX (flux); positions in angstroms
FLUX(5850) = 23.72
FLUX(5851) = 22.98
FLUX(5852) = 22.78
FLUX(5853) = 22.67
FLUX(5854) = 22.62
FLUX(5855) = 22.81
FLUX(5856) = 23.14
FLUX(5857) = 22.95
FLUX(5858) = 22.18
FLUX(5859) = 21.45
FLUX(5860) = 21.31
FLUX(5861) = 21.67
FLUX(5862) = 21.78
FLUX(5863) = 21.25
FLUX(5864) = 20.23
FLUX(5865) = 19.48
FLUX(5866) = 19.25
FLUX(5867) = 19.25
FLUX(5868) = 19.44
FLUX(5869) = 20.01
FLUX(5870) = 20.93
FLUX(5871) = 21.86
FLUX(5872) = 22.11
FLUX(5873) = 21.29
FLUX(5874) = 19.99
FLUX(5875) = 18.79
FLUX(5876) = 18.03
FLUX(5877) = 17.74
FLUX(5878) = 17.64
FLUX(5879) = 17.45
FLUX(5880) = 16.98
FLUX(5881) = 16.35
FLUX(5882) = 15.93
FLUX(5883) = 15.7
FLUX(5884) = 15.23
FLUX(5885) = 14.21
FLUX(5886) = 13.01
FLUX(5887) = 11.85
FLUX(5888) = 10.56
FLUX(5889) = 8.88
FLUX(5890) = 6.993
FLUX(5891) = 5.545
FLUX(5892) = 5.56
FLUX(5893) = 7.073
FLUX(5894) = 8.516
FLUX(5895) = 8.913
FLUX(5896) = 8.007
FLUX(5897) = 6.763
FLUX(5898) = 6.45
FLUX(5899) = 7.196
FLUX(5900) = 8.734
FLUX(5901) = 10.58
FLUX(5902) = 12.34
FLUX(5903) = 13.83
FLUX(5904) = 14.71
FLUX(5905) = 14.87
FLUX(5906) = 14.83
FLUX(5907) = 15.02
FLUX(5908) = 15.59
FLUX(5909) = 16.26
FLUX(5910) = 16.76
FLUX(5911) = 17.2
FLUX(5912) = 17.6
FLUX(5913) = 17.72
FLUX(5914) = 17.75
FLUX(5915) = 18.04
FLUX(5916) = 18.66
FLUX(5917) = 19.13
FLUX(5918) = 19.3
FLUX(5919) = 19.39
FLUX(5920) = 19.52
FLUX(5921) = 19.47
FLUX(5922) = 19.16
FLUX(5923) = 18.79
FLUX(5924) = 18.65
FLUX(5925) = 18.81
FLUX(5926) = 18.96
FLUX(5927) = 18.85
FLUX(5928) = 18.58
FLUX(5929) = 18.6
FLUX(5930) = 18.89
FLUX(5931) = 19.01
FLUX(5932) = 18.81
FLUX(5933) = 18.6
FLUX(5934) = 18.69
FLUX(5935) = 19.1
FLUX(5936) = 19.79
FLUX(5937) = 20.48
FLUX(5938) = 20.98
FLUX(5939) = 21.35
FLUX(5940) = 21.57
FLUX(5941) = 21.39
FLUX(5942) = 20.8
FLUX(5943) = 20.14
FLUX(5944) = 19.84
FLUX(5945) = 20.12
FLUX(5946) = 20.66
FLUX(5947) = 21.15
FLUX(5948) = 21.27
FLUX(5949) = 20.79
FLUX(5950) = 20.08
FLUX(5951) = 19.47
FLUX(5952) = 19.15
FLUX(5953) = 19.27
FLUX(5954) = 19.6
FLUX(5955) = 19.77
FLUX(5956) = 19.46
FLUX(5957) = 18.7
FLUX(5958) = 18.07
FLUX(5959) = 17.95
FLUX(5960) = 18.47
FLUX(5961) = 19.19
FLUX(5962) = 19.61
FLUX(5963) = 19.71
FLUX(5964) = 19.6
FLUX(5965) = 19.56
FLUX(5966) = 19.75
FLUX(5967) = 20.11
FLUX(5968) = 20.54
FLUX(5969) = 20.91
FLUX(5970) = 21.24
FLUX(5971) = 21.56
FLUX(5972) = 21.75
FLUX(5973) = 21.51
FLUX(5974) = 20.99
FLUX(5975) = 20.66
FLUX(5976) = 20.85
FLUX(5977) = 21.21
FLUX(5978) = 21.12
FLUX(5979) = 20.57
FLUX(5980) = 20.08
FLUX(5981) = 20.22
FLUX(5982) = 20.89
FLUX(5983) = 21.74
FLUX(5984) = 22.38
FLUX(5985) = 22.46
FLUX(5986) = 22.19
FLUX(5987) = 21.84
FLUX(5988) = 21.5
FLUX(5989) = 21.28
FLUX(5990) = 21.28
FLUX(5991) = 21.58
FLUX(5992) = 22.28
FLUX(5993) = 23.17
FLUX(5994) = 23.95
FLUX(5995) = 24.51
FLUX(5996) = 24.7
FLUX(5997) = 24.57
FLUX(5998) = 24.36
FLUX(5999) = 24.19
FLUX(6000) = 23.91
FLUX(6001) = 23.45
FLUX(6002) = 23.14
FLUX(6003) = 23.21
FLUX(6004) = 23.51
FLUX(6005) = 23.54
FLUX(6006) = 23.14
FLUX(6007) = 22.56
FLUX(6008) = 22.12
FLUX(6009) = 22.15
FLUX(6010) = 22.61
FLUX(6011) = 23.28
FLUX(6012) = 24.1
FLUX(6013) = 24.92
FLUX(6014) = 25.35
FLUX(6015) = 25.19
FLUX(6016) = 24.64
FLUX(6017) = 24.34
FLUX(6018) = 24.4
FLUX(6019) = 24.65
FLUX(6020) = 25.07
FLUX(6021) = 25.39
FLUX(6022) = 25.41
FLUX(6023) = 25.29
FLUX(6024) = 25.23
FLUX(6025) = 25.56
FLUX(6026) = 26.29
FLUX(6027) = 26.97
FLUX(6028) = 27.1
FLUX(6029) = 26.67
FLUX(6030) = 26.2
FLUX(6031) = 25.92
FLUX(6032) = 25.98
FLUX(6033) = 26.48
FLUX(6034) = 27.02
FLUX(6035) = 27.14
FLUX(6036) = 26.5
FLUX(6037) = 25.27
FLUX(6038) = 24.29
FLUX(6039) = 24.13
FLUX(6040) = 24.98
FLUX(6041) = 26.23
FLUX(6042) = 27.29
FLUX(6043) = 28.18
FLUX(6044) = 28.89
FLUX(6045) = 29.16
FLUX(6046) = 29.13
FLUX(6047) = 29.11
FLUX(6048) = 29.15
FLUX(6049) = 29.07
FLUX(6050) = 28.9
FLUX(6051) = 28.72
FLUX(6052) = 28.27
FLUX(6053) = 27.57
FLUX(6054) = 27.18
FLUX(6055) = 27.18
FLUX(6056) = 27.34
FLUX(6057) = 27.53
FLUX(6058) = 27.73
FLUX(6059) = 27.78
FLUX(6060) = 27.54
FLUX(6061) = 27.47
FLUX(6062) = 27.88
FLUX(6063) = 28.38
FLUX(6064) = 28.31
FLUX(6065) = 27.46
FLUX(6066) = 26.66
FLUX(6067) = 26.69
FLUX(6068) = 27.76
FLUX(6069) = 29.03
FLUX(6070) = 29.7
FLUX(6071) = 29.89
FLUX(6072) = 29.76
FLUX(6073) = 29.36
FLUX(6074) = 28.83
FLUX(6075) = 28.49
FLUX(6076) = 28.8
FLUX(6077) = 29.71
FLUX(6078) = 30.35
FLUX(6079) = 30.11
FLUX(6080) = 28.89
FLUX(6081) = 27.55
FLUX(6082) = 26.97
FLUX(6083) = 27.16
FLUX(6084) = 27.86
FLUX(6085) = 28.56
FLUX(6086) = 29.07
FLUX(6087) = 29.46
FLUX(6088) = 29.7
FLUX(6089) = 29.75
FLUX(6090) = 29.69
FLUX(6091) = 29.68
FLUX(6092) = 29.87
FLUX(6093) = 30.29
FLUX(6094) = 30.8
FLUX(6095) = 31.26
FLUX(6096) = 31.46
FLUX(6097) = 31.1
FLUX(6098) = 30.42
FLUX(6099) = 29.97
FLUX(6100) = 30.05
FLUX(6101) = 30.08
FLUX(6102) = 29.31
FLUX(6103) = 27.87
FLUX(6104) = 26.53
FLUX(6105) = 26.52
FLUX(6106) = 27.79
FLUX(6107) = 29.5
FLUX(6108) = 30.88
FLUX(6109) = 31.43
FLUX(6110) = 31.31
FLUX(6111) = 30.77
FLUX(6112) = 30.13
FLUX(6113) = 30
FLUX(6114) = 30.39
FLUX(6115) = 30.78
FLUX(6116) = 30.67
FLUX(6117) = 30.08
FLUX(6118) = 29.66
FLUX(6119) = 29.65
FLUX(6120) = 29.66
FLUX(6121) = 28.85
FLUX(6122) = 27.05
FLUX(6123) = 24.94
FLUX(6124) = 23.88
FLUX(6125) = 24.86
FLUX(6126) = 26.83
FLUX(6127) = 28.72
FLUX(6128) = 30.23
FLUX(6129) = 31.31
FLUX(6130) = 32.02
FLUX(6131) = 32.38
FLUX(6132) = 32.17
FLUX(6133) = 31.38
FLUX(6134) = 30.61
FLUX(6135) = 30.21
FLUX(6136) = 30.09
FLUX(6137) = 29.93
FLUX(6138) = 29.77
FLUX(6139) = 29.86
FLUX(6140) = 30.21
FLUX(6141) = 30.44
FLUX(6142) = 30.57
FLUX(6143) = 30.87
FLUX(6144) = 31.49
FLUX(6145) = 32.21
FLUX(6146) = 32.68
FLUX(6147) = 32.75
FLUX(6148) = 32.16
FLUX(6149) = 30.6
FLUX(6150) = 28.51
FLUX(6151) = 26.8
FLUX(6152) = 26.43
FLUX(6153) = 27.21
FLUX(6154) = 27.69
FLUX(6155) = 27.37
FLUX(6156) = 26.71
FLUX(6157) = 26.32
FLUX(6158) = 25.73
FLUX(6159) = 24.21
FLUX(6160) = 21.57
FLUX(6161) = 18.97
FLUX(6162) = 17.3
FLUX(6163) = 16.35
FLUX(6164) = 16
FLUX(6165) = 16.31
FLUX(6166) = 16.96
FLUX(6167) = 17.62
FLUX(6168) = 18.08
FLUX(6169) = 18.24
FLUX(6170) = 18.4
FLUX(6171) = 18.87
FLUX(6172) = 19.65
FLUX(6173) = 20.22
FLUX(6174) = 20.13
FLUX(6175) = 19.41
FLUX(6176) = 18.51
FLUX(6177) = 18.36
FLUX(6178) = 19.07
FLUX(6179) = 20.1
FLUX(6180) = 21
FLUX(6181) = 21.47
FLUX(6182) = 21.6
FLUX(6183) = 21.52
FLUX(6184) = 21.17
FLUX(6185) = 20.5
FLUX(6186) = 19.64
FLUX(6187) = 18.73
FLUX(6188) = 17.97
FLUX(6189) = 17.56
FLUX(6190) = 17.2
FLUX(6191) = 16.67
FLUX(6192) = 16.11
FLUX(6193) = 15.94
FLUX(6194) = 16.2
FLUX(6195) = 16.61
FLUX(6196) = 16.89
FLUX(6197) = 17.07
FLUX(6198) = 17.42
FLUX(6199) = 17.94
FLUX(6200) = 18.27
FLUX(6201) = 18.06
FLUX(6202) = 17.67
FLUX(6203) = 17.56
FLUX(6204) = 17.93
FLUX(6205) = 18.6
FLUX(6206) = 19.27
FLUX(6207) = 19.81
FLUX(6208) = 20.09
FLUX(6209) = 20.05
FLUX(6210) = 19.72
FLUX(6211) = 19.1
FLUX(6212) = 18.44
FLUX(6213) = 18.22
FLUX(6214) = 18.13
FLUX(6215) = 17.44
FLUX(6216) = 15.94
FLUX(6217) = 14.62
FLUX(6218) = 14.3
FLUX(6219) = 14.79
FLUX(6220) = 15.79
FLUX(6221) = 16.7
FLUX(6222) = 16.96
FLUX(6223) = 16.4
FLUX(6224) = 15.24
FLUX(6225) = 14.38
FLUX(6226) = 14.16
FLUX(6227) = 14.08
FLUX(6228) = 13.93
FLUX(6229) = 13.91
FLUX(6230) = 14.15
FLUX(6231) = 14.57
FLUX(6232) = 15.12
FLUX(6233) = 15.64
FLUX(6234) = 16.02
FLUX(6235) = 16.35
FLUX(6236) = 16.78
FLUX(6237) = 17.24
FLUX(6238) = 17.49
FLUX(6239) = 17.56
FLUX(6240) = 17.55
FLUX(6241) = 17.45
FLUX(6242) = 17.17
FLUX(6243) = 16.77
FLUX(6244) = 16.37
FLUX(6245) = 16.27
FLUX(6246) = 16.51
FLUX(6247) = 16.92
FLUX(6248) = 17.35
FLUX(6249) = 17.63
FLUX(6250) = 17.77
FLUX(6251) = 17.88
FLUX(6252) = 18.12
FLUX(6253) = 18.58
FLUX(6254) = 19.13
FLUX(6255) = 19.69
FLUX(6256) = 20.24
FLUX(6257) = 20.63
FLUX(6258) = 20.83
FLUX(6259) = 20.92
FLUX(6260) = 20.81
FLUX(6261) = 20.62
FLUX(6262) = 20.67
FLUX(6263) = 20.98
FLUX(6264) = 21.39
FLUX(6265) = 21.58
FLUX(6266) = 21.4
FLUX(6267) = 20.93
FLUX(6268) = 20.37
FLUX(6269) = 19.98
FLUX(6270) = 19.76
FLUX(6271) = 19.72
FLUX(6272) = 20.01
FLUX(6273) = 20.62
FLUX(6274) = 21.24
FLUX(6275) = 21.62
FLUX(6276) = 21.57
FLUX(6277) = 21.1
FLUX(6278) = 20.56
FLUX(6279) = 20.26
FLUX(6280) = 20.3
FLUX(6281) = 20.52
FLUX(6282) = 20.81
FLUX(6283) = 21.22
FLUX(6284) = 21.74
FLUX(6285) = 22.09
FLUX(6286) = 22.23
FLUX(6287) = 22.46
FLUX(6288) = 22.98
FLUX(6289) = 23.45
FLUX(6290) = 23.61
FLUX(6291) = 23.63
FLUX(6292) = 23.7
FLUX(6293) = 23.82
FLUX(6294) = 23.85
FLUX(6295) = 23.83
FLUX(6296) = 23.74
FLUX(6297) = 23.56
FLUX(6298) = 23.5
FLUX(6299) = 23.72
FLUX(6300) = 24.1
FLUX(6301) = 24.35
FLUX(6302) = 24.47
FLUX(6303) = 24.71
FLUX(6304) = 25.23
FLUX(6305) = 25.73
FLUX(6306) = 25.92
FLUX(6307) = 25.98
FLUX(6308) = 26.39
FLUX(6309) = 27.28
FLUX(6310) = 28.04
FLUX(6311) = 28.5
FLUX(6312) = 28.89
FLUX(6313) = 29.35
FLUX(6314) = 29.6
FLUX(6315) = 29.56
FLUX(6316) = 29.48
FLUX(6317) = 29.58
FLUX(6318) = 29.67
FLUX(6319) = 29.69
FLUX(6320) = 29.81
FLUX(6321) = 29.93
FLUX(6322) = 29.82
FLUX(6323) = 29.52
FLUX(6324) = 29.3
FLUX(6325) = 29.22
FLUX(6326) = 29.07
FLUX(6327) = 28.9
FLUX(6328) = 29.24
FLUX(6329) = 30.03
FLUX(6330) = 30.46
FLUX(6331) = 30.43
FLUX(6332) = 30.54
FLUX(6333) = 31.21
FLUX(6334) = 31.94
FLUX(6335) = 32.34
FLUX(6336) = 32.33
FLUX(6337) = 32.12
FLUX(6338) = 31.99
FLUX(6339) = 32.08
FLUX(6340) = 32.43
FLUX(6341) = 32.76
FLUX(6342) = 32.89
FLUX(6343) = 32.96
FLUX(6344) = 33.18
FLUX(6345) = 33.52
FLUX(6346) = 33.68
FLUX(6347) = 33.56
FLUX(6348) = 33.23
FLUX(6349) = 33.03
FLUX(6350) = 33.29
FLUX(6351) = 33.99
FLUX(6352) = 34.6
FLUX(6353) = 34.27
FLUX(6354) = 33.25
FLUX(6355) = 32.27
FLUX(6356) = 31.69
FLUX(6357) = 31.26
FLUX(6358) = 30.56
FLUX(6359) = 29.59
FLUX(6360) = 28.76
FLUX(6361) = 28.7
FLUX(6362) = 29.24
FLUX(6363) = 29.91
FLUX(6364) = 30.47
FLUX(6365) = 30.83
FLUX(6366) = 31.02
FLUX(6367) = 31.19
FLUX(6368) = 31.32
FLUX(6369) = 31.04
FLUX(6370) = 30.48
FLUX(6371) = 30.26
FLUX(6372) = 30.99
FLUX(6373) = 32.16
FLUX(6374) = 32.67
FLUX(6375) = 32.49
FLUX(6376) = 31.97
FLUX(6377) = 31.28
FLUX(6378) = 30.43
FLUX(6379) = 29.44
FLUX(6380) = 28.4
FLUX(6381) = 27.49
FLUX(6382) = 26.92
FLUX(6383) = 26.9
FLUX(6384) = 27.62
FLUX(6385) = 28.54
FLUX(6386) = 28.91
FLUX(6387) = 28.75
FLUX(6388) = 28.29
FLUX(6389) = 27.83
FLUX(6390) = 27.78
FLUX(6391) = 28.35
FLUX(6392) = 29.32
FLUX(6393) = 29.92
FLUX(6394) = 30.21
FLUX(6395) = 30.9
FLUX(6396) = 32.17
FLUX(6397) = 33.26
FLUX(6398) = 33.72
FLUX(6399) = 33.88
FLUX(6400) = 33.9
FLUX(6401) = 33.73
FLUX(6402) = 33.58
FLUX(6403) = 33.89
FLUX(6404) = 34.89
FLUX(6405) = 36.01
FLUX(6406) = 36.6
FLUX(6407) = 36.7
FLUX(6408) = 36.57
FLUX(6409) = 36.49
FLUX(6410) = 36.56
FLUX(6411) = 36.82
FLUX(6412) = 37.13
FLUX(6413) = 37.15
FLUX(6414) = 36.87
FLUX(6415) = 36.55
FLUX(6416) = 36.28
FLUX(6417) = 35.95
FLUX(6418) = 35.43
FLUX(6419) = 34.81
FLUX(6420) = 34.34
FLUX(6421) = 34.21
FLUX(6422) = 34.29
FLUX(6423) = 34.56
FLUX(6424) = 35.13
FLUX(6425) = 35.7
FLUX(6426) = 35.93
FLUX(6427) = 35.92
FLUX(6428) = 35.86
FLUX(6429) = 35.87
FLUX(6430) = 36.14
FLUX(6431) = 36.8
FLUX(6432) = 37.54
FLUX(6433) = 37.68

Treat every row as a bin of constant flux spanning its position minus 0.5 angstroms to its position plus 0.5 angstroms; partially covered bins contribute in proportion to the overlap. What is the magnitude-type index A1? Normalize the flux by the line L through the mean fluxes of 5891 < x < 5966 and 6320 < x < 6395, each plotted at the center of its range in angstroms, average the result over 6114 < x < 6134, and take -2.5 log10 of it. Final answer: -0.24 mag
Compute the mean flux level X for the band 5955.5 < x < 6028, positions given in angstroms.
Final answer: 22.4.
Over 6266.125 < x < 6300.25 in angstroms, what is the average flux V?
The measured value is 21.9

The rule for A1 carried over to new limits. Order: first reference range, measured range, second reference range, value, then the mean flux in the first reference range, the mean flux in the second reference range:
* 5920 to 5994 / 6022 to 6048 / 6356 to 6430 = -0.19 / 20.2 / 32.4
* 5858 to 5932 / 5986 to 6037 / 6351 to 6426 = -0.21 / 16.2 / 32.3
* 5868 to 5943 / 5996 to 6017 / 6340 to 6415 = -0.21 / 16.2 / 32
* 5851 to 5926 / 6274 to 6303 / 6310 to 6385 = 0.27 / 16.6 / 30.8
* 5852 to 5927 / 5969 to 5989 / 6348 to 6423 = -0.10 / 16.5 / 32.2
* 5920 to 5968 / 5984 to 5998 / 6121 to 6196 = -0.11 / 19.6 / 24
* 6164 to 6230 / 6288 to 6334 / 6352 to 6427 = -0.03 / 17.8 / 32.3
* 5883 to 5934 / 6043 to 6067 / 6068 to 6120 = -0.07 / 14.6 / 29.5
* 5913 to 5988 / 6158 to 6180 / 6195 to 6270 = -0.04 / 20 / 17.7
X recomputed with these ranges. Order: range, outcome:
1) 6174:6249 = 17.4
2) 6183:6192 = 18.7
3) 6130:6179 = 25.2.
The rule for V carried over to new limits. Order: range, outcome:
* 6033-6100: 28.4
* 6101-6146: 29.7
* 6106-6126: 29.1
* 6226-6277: 18.4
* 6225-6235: 14.7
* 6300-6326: 27.9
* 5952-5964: 19.1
